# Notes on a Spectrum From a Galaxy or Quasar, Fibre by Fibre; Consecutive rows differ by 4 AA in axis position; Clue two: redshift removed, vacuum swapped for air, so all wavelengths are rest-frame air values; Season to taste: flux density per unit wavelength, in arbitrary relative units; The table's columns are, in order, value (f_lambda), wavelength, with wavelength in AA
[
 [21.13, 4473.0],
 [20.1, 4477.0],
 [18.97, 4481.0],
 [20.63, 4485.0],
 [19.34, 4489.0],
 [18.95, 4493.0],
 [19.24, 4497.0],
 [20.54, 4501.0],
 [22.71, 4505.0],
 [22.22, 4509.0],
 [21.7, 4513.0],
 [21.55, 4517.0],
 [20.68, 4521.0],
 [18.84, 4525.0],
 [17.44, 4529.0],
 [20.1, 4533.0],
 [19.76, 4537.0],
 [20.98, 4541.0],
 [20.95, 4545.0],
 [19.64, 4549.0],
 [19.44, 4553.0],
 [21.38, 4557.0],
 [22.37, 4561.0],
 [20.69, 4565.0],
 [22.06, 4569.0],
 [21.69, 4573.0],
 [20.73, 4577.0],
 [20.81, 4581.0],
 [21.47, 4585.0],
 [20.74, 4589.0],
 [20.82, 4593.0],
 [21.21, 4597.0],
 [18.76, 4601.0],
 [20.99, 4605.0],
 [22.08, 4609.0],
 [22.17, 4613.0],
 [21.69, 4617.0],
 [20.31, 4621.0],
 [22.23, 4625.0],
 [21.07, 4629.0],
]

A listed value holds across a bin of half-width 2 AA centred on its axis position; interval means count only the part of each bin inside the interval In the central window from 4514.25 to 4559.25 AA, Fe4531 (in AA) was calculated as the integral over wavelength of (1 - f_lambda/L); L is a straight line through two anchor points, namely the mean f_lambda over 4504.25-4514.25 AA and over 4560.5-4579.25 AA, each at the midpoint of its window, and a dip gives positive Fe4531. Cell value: 3.57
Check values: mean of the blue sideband 22.2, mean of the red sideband 21.4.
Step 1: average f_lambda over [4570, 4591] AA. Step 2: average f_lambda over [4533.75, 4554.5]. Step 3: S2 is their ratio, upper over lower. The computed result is 1.0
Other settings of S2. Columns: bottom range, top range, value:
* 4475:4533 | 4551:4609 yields 1.04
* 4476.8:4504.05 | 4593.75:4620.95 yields 1.07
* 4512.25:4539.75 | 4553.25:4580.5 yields 1.07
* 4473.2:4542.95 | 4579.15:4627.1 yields 1.04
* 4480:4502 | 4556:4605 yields 1.07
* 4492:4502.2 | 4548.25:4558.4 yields 1.03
